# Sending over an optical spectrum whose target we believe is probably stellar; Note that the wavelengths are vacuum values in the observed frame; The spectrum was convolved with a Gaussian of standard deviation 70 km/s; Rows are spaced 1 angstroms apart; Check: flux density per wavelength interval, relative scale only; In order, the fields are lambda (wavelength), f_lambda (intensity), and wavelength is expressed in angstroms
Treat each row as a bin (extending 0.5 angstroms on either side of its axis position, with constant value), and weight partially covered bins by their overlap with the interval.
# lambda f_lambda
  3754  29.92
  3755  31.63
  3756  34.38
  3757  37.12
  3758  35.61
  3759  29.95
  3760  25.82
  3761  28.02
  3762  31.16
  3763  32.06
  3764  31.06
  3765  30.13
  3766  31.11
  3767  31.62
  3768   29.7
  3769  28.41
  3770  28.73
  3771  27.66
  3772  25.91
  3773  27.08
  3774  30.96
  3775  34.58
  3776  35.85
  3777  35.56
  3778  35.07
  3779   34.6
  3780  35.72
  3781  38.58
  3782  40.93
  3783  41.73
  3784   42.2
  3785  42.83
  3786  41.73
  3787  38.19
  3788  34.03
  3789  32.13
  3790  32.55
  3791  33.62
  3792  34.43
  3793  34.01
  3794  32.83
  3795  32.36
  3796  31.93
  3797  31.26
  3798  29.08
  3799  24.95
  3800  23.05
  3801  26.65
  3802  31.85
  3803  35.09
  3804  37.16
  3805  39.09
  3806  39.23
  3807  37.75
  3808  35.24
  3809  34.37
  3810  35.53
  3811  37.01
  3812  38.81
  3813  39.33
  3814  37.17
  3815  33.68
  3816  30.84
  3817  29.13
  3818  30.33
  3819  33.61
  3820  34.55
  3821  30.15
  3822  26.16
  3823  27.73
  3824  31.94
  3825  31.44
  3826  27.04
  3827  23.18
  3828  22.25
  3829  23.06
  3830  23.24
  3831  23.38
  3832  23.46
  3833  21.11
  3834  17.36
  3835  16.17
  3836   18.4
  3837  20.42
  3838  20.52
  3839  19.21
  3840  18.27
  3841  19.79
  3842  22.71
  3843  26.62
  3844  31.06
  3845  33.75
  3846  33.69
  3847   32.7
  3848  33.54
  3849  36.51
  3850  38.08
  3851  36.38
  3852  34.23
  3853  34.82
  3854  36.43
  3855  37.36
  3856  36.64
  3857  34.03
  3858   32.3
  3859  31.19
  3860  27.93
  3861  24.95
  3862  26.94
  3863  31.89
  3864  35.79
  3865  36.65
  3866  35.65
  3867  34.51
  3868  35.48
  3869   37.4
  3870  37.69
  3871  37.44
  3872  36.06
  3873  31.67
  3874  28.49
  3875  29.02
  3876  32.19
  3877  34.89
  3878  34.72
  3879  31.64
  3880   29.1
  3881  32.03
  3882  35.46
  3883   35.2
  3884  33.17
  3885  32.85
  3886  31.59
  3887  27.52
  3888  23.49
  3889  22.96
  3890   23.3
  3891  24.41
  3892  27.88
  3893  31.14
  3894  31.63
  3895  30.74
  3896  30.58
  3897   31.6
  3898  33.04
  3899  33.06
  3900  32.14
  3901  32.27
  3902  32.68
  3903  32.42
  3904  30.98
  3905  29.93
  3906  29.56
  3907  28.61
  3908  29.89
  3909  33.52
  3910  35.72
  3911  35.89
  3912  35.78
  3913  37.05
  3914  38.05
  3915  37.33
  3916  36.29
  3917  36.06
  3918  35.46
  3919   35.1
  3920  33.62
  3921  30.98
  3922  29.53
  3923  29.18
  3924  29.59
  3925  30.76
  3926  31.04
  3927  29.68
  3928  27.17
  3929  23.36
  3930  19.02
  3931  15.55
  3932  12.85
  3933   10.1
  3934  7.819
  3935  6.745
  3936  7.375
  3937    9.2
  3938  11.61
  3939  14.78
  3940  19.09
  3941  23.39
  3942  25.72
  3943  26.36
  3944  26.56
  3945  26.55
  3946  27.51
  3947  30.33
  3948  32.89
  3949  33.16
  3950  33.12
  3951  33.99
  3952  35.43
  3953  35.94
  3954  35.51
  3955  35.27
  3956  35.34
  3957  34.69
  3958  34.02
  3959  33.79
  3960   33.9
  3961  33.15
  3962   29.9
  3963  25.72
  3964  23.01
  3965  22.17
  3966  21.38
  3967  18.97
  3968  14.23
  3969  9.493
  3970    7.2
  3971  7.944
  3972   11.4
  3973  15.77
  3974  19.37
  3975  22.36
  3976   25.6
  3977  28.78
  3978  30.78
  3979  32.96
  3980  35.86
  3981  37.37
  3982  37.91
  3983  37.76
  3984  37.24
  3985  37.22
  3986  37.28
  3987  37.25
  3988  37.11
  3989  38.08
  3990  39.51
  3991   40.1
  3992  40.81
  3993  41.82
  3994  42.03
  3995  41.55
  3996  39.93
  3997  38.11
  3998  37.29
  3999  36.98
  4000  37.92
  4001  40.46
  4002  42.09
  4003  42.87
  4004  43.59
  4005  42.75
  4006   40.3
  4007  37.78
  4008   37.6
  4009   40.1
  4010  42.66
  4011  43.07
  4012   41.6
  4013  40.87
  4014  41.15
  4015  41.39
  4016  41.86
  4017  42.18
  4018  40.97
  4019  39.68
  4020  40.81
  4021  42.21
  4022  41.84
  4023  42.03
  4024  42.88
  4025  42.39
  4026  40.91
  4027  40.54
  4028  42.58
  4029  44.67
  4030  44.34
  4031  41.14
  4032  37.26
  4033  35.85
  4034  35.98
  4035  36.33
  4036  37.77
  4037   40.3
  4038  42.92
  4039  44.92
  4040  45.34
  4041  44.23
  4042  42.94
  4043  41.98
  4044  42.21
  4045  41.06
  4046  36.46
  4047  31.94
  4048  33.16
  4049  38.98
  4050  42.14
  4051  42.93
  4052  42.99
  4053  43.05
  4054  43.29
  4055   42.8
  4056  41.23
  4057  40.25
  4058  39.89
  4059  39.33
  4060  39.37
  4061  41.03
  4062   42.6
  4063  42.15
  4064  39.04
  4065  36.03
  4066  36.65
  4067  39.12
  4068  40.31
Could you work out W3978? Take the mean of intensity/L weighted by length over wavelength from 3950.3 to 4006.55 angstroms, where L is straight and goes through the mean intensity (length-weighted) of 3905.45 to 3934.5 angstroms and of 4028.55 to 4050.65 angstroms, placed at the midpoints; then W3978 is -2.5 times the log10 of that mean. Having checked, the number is 0.08 mag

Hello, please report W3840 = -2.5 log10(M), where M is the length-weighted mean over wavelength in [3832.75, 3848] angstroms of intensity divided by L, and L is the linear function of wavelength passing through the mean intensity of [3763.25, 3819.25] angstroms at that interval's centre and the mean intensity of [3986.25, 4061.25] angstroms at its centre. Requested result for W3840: 0.42 mag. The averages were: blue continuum 33.7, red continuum 40.6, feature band 23.8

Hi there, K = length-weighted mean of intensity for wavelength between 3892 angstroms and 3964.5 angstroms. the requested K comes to 28.8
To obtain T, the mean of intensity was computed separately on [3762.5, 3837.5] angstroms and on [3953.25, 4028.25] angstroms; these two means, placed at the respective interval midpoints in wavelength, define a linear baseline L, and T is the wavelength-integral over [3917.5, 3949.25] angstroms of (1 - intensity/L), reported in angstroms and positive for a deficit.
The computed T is 9.73 angstroms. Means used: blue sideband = 31.5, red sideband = 34.8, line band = 23.4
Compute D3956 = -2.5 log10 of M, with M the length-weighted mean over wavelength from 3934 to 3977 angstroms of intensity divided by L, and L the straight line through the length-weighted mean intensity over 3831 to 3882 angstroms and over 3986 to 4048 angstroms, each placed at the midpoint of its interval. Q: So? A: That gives 0.46 mag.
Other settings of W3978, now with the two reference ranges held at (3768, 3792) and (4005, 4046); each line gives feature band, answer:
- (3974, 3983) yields 0.27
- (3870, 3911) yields 0.20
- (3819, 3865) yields 0.27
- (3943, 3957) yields 0.21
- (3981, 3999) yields 0.04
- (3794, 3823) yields 0.08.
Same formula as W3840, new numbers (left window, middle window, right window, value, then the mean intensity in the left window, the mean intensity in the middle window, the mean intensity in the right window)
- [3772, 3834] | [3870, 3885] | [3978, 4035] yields 0.07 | 32.5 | 33.1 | 39.9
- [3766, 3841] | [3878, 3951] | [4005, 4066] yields 0.25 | 30.9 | 28.2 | 40.7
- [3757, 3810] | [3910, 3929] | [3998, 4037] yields 0.14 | 33.2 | 33.1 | 40.7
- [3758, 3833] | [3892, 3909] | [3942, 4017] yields 0.05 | 32.1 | 31.2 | 33.2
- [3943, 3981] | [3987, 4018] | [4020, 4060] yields -0.18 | 27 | 40.4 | 40.8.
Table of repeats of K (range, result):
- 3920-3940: 20.1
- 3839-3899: 31.6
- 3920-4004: 28.6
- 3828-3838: 20.8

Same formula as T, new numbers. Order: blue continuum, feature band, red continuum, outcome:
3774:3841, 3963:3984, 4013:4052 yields 8.2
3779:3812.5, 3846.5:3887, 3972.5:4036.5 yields 2.9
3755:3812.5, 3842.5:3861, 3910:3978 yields -2.0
